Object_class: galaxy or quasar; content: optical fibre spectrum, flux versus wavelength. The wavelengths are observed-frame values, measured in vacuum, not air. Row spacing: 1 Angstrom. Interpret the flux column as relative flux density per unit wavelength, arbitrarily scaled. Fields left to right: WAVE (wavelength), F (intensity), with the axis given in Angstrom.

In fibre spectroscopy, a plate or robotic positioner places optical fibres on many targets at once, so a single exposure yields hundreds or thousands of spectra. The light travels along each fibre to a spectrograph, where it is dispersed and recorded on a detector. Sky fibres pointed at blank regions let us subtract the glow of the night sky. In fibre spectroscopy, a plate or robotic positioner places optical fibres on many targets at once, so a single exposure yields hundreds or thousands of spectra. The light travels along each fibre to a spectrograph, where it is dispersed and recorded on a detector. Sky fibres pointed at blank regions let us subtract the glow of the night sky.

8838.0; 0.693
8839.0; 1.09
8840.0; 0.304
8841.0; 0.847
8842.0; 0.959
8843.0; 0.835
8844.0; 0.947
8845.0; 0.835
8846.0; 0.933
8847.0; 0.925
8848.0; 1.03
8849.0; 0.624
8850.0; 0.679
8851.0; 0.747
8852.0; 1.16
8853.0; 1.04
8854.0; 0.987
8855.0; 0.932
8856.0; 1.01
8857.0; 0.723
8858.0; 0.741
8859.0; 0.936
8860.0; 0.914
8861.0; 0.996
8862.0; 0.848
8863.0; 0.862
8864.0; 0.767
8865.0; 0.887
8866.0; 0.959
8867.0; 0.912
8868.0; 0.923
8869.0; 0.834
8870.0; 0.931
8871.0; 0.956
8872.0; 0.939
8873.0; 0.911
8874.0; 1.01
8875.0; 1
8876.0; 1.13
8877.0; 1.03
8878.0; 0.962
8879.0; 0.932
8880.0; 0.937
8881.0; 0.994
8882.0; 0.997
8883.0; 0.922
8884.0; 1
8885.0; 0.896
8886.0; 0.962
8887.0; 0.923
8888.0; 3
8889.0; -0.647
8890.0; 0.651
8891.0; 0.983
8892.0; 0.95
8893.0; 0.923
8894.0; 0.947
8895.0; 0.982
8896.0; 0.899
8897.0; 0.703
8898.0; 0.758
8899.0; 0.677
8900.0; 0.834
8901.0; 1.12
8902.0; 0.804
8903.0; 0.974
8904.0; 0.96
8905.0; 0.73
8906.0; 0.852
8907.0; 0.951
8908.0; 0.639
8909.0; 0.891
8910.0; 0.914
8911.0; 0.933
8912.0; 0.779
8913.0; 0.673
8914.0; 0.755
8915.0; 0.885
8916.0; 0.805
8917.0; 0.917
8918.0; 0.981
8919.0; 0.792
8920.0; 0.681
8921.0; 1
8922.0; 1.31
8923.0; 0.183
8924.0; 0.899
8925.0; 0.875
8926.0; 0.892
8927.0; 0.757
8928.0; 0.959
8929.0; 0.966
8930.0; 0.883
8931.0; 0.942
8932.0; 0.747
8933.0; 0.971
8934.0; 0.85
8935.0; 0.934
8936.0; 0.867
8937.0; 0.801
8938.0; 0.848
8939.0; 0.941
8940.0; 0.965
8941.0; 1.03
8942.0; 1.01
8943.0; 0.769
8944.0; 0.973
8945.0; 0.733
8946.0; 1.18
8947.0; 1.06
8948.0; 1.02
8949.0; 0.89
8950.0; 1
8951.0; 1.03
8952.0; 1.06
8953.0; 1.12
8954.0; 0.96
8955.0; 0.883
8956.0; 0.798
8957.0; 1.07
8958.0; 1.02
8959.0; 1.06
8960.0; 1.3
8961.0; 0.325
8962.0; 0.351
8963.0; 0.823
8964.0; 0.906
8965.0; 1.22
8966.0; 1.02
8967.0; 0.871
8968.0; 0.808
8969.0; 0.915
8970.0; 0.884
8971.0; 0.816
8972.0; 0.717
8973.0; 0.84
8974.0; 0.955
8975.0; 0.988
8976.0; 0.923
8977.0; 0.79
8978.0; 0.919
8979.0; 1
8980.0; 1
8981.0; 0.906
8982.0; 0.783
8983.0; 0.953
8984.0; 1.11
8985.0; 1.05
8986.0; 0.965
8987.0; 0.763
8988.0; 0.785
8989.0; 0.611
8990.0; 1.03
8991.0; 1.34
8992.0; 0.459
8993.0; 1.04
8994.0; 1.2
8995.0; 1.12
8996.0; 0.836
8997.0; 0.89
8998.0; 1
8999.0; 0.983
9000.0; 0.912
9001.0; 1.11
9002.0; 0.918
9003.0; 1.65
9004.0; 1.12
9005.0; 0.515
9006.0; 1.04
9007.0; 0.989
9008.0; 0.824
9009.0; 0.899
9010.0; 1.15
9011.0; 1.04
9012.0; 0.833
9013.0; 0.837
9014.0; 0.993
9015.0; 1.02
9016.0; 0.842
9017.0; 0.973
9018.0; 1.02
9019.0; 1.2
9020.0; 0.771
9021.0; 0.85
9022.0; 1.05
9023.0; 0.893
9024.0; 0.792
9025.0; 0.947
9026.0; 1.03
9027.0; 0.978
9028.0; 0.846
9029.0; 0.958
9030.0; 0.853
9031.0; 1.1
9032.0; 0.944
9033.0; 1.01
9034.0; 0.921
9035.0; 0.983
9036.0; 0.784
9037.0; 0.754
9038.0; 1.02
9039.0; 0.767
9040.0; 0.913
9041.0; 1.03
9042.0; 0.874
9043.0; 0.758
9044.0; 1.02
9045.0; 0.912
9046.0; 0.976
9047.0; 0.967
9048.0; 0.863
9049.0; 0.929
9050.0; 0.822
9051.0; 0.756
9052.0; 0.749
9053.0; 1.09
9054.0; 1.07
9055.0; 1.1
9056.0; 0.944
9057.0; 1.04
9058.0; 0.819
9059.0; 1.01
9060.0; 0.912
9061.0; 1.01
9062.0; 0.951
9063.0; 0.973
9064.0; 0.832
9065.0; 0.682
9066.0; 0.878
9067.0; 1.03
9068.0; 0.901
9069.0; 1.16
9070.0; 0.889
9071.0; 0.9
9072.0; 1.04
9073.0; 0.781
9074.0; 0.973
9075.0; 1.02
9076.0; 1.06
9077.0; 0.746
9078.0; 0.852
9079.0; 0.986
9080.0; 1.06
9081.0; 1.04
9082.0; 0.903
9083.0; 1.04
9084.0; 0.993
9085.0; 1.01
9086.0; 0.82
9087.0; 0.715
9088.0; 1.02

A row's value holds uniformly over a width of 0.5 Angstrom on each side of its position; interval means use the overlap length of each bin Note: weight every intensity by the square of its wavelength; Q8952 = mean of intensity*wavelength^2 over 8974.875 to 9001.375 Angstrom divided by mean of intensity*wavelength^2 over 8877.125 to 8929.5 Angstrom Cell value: 1.08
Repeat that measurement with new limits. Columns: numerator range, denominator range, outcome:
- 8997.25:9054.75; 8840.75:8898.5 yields 1.06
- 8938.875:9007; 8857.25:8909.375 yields 1.05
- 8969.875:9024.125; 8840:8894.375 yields 1.06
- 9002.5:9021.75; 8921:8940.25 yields 1.14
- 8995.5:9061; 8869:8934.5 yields 1.08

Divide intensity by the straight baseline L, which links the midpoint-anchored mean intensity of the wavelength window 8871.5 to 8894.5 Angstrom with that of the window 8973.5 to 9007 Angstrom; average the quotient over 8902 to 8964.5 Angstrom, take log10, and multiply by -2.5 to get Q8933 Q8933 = 0.09 mag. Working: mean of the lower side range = 0.972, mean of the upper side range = 0.96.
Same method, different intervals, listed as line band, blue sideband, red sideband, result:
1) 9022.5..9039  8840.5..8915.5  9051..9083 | 0.020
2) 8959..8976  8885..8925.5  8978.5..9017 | 0.079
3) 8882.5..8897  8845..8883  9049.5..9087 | -0.029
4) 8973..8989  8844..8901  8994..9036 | 0.049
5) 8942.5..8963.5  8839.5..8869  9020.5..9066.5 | -0.034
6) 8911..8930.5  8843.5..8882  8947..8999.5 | 0.097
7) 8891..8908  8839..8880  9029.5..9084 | 0.039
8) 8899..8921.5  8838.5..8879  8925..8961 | 0.088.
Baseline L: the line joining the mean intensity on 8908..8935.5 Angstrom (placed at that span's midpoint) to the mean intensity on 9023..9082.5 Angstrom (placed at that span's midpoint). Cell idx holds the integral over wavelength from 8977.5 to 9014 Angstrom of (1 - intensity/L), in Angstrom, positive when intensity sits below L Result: -2.6 Angstrom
